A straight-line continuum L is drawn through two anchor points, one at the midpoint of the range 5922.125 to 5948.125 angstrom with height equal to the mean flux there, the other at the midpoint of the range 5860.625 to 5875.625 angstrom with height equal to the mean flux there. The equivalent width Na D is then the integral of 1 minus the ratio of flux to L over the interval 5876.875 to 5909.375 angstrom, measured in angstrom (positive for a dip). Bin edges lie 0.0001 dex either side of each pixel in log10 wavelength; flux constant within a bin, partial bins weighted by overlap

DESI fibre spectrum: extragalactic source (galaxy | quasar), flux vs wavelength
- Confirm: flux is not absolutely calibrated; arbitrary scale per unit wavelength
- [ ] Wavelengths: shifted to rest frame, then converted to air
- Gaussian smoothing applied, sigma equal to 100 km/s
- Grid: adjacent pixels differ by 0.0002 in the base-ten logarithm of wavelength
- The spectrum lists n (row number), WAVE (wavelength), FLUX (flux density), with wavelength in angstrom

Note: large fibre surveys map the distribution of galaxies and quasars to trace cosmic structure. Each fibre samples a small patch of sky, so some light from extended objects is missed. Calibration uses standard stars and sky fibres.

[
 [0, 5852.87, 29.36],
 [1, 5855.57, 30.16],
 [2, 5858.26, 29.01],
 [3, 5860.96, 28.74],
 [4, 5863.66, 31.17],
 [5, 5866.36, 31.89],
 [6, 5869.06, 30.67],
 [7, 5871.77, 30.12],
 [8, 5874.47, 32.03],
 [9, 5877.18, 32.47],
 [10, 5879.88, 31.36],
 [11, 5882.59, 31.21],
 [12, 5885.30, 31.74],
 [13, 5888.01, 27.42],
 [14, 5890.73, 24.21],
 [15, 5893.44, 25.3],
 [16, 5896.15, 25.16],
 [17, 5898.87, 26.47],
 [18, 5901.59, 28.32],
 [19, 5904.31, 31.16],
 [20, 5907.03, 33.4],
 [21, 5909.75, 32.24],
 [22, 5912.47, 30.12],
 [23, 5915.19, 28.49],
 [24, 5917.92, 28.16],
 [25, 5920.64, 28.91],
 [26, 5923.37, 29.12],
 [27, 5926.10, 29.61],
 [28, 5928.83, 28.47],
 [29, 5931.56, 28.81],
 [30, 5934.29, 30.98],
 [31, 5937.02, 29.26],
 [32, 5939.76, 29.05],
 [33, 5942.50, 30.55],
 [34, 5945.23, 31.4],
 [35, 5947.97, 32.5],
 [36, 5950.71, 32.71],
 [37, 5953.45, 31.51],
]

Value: 1.6 angstrom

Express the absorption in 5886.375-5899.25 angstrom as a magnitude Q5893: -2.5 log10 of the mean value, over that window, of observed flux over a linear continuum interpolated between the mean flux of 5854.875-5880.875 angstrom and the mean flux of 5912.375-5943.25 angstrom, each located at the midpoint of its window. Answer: 0.17 mag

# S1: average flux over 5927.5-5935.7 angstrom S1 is 29.4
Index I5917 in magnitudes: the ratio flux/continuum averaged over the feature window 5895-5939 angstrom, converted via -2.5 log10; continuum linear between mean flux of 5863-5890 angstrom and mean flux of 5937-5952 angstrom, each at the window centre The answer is 0.06 mag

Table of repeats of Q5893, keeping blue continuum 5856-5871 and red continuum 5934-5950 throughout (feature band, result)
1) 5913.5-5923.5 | 0.07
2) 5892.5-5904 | 0.14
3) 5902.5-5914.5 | -0.03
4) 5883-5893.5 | 0.10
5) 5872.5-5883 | -0.05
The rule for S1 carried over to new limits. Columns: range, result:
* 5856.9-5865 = 29.7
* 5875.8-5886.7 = 31.7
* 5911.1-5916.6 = 29.3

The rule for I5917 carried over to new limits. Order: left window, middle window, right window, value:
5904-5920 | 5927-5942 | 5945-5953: 0.08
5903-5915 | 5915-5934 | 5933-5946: 0.07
